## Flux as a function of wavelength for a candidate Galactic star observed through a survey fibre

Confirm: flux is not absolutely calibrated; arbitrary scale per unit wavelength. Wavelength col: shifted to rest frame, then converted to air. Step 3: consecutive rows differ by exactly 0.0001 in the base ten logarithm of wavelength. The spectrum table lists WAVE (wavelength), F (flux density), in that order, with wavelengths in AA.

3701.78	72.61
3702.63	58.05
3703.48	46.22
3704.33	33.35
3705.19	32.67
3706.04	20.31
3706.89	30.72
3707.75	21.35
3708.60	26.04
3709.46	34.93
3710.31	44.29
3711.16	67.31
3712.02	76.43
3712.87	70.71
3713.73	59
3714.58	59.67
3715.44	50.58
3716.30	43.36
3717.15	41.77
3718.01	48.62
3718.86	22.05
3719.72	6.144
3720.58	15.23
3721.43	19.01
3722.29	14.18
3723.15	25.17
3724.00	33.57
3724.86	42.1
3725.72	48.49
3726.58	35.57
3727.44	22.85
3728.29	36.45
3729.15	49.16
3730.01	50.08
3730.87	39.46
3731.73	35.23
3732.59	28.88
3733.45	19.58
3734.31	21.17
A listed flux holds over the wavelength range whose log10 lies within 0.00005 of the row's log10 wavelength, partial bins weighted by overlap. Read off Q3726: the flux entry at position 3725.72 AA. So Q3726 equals 48.49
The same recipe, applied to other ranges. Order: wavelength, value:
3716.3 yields 43.36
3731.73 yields 35.23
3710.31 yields 44.29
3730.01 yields 50.08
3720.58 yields 15.23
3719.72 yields 6.144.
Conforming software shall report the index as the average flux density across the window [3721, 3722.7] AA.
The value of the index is 16.7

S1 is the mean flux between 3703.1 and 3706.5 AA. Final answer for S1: 33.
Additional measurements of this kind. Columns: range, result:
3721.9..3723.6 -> 20.1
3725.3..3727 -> 42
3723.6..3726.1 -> 41.3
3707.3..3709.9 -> 27.5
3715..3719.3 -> 41.2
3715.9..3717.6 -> 42.7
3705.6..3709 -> 24.7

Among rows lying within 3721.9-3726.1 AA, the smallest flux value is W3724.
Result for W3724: 14.18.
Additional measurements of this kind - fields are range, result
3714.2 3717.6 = 41.77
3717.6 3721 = 6.144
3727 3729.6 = 22.85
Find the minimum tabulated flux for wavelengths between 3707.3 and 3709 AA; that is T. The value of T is 21.35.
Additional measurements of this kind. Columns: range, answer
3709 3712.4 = 34.93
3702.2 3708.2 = 20.31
